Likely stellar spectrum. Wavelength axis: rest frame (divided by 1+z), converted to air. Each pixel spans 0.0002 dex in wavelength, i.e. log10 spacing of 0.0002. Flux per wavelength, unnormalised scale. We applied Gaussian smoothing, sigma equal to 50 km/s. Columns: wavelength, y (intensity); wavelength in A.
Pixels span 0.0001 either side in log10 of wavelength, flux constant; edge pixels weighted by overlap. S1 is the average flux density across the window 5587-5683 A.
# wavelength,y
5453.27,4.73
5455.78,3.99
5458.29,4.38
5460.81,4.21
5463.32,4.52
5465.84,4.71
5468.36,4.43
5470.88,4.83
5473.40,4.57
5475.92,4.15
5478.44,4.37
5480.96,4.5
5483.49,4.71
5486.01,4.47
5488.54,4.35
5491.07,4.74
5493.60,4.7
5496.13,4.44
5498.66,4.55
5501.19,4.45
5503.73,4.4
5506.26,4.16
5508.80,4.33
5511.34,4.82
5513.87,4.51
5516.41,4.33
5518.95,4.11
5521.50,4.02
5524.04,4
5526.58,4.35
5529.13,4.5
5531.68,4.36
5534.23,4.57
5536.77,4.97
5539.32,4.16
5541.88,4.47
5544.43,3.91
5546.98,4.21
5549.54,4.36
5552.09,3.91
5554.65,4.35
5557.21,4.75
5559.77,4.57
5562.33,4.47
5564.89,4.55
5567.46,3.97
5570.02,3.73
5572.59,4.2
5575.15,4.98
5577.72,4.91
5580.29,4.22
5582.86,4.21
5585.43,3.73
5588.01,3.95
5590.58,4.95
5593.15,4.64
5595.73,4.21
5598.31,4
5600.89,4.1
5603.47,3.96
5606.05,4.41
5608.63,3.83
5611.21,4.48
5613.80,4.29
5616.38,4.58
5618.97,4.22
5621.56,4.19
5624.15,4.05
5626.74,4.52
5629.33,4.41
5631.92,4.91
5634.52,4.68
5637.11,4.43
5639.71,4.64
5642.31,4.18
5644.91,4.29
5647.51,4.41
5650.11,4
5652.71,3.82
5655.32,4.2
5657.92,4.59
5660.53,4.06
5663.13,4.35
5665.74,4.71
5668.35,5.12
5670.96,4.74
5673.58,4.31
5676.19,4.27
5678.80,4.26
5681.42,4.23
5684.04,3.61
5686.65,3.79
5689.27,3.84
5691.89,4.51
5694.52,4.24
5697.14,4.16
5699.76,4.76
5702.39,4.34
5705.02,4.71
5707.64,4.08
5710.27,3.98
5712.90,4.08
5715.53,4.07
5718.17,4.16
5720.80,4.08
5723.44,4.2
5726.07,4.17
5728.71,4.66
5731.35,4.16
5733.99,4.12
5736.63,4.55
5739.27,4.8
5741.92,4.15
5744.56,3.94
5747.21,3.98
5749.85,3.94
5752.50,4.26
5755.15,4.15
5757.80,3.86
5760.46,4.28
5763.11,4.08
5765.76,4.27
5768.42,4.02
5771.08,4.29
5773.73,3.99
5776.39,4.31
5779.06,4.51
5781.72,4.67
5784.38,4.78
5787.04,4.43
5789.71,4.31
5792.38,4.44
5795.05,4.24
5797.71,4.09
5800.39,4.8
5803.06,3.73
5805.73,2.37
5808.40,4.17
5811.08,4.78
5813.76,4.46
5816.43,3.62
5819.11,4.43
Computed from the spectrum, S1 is 4.35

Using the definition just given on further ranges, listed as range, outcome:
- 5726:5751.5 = 4.25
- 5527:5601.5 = 4.34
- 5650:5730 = 4.26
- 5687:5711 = 4.28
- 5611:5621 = 4.37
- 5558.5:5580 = 4.41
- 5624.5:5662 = 4.36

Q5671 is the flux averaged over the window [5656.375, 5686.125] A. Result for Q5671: 4.37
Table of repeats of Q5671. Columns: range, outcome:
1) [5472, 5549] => 4.41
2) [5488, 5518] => 4.48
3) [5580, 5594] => 4.28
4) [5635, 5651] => 4.35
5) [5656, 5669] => 4.52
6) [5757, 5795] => 4.31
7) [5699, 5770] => 4.21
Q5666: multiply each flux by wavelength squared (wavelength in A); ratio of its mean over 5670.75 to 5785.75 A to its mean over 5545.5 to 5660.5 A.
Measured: 1.0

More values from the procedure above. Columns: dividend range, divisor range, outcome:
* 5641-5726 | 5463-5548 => 1.02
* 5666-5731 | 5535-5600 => 1.03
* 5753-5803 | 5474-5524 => 1.07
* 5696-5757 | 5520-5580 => 1.04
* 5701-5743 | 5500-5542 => 1.05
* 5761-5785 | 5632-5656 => 1.04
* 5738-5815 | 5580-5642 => 1.03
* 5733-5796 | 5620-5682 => 1.01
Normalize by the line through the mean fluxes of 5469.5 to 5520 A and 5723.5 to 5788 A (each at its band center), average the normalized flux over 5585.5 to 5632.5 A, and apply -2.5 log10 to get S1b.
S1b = 0.023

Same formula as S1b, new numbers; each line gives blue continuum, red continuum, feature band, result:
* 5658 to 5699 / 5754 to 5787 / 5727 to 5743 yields -0.03 mag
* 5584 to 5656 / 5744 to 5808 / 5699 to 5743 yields -0.02 mag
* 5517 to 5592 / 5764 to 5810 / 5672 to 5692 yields 0.04 mag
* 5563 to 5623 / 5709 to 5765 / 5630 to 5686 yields -0.03 mag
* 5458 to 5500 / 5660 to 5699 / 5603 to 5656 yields 0.01 mag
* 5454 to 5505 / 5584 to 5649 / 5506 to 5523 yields 0.03 mag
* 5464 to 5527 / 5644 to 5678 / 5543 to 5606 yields 0.03 mag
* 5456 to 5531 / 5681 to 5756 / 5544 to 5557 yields 0.04 mag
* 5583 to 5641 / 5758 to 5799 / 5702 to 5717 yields 0.03 mag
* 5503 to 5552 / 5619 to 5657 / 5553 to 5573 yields 0.00 mag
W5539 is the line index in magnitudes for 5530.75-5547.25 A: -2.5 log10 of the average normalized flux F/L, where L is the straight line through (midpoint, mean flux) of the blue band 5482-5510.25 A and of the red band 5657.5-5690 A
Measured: 0.01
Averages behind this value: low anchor 4.48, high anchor 4.3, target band 4.39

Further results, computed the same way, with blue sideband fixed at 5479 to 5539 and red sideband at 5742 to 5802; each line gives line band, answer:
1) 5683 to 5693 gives 0.099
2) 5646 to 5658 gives 0.044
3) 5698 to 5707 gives -0.059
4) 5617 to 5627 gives 0.031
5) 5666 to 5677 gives -0.075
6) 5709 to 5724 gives 0.053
